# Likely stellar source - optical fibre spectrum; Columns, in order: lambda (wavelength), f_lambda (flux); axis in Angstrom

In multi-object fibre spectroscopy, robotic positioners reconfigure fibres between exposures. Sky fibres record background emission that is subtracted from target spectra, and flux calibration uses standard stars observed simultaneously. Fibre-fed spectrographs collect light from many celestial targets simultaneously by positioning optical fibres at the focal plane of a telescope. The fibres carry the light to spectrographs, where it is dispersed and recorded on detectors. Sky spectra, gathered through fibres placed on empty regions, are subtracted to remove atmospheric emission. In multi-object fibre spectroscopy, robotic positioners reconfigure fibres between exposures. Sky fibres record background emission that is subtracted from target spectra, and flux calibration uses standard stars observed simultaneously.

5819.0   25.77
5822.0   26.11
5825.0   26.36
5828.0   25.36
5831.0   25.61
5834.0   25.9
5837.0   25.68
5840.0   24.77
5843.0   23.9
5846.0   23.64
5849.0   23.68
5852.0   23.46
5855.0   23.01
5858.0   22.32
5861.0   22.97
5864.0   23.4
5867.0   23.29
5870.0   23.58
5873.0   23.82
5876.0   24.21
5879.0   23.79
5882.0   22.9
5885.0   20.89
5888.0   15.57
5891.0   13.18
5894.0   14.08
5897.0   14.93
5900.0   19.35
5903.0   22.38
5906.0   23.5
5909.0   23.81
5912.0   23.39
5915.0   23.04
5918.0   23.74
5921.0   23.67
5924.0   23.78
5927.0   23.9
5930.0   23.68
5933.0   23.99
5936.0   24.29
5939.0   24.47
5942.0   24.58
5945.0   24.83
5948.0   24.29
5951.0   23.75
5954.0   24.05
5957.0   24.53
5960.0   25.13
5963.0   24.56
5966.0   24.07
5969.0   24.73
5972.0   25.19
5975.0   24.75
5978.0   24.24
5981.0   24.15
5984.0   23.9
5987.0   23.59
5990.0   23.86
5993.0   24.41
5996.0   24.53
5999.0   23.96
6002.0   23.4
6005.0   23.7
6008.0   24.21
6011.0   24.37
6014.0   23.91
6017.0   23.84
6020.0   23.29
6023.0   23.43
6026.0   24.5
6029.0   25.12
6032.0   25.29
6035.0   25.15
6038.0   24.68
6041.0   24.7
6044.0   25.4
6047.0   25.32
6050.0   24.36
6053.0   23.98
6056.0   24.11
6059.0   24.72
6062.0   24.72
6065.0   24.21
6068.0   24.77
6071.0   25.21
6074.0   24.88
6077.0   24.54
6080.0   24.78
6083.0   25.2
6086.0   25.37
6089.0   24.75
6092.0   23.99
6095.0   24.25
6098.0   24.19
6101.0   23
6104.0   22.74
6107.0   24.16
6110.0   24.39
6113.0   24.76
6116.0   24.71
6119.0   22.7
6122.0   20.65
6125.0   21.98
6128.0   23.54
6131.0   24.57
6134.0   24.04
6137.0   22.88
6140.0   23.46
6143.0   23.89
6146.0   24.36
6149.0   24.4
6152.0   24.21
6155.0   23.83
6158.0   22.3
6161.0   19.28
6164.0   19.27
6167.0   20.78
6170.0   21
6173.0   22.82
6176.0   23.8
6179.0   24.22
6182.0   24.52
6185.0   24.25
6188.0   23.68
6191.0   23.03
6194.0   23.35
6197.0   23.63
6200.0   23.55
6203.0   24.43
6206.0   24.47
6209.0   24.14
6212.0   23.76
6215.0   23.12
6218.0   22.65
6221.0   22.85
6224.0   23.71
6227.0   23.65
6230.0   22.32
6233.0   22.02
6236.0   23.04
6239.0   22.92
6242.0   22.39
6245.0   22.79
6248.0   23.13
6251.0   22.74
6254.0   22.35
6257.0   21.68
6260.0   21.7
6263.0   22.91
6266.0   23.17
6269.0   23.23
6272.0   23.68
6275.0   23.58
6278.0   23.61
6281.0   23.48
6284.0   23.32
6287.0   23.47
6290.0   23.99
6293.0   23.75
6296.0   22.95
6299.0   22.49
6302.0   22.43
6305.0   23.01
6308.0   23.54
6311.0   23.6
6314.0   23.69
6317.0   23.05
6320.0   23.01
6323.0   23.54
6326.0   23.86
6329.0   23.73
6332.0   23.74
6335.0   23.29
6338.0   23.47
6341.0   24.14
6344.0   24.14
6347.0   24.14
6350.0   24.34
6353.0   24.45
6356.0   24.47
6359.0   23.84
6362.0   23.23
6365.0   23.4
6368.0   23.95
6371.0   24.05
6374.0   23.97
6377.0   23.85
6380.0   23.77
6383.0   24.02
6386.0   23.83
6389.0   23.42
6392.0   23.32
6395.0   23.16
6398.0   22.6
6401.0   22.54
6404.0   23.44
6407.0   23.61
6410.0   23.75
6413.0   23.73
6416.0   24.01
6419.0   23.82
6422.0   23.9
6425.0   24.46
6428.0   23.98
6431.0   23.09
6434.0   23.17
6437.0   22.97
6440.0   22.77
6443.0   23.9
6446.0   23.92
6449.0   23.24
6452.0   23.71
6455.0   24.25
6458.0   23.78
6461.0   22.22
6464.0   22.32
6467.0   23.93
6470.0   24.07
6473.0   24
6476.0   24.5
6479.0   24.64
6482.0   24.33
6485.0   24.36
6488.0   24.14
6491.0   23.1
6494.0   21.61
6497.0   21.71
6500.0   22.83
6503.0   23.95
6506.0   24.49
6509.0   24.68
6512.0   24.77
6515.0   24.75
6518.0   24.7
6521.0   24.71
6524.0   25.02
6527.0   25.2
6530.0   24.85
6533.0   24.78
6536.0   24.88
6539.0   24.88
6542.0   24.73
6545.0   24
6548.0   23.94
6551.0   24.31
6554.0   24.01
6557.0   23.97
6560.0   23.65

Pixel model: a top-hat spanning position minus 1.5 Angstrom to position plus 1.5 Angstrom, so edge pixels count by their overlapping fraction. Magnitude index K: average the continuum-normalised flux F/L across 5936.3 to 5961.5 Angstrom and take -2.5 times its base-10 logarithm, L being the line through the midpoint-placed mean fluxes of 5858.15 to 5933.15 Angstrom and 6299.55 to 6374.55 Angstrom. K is -0.11 mag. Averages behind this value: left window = 21.8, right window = 23.7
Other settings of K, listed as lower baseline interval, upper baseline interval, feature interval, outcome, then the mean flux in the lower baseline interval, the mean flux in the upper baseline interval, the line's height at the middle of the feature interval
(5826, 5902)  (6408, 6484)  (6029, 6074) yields -0.097 mag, 22.2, 23.7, 22.7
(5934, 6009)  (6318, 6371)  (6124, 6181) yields 0.054 mag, 24.3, 23.8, 24.1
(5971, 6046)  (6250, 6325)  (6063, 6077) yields -0.031 mag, 24.3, 23.1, 24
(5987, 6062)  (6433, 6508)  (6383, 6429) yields 0.003 mag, 24.3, 23.5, 23.6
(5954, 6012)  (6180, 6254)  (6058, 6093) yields -0.039 mag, 24.3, 23.3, 23.9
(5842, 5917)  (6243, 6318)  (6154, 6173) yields 0.076 mag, 21.7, 23.1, 22.7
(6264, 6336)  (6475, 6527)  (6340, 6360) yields -0.031 mag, 23.4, 24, 23.5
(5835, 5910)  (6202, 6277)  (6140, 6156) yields -0.062 mag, 21.9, 23.1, 22.8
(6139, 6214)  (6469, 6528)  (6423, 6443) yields 0.020 mag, 23.2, 24.1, 23.9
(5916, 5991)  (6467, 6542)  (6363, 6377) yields 0.018 mag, 24.2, 24.2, 24.2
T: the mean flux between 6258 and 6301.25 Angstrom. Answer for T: 23.2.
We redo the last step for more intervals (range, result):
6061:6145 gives 24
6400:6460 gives 23.6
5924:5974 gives 24.4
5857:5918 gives 21.3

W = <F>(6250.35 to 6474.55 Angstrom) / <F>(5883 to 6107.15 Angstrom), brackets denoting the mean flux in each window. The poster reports 1.0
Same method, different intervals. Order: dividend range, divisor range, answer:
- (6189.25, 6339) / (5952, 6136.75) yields 0.96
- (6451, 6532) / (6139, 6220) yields 1.03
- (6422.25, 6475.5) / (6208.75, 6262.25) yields 1.03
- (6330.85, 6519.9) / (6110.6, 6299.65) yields 1.02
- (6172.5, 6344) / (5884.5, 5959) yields 1.05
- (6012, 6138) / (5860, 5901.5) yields 1.19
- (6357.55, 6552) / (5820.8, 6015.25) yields 1.02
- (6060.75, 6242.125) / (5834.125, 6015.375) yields 1.01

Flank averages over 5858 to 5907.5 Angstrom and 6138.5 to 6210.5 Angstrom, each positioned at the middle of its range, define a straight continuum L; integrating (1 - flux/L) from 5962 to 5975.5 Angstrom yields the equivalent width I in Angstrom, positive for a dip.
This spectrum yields -2.0 Angstrom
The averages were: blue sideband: 20.8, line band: 24.7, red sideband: 23.2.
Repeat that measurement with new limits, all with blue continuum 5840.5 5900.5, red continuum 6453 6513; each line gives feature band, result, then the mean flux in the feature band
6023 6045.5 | -2.9 Angstrom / 24.9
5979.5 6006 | -2.6 Angstrom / 23.9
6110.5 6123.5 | -0.6 Angstrom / 23.3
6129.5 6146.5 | -1.1 Angstrom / 23.8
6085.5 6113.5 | -2.3 Angstrom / 24.1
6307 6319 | -0.2 Angstrom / 23.4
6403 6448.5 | -0.3 Angstrom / 23.6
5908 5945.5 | -4.0 Angstrom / 23.9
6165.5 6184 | -0.3 Angstrom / 22.9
